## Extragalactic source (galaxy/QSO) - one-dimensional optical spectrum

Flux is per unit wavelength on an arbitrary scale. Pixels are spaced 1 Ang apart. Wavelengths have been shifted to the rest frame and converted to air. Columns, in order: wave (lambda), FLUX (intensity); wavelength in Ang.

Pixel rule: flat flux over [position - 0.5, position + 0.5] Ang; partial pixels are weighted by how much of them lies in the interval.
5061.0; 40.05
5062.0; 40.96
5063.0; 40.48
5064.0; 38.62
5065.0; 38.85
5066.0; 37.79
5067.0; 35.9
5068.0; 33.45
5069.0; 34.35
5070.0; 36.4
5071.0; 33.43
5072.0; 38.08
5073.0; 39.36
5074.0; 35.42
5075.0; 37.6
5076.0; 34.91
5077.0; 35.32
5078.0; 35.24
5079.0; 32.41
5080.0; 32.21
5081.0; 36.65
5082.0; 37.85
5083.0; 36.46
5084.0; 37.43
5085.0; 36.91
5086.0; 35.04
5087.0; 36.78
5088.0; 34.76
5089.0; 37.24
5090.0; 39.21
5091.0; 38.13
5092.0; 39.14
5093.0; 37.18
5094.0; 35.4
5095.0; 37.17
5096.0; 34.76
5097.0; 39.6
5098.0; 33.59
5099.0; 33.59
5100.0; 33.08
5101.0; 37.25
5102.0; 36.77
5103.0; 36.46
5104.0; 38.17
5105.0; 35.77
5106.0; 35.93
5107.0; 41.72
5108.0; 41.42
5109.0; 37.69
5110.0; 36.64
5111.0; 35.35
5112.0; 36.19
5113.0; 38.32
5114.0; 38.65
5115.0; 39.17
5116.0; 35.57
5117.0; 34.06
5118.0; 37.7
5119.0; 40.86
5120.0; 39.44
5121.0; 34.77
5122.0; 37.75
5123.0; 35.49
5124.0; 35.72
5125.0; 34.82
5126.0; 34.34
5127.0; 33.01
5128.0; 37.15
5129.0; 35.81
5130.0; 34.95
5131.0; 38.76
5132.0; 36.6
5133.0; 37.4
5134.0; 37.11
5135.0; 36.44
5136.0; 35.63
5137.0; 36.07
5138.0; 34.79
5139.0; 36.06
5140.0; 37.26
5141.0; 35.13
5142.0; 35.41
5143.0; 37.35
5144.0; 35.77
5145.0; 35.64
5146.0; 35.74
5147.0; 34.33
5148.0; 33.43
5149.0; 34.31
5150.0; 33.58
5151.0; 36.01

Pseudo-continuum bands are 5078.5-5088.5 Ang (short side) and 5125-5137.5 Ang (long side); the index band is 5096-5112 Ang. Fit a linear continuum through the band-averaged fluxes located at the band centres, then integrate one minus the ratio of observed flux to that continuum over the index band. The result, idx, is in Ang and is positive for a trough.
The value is -0.4 Ang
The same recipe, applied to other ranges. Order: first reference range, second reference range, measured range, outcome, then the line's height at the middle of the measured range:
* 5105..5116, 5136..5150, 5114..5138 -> 0.15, 36.7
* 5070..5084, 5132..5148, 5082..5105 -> -0.44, 35.9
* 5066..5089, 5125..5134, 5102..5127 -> -0.79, 35.9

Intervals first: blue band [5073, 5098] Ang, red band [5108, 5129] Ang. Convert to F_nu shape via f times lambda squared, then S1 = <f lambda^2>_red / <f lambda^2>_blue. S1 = 1.0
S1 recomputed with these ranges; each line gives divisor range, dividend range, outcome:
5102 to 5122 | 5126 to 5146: 0.97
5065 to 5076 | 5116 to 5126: 1.03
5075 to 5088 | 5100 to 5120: 1.06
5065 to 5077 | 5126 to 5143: 1.02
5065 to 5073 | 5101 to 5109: 1.07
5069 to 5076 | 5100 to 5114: 1.04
